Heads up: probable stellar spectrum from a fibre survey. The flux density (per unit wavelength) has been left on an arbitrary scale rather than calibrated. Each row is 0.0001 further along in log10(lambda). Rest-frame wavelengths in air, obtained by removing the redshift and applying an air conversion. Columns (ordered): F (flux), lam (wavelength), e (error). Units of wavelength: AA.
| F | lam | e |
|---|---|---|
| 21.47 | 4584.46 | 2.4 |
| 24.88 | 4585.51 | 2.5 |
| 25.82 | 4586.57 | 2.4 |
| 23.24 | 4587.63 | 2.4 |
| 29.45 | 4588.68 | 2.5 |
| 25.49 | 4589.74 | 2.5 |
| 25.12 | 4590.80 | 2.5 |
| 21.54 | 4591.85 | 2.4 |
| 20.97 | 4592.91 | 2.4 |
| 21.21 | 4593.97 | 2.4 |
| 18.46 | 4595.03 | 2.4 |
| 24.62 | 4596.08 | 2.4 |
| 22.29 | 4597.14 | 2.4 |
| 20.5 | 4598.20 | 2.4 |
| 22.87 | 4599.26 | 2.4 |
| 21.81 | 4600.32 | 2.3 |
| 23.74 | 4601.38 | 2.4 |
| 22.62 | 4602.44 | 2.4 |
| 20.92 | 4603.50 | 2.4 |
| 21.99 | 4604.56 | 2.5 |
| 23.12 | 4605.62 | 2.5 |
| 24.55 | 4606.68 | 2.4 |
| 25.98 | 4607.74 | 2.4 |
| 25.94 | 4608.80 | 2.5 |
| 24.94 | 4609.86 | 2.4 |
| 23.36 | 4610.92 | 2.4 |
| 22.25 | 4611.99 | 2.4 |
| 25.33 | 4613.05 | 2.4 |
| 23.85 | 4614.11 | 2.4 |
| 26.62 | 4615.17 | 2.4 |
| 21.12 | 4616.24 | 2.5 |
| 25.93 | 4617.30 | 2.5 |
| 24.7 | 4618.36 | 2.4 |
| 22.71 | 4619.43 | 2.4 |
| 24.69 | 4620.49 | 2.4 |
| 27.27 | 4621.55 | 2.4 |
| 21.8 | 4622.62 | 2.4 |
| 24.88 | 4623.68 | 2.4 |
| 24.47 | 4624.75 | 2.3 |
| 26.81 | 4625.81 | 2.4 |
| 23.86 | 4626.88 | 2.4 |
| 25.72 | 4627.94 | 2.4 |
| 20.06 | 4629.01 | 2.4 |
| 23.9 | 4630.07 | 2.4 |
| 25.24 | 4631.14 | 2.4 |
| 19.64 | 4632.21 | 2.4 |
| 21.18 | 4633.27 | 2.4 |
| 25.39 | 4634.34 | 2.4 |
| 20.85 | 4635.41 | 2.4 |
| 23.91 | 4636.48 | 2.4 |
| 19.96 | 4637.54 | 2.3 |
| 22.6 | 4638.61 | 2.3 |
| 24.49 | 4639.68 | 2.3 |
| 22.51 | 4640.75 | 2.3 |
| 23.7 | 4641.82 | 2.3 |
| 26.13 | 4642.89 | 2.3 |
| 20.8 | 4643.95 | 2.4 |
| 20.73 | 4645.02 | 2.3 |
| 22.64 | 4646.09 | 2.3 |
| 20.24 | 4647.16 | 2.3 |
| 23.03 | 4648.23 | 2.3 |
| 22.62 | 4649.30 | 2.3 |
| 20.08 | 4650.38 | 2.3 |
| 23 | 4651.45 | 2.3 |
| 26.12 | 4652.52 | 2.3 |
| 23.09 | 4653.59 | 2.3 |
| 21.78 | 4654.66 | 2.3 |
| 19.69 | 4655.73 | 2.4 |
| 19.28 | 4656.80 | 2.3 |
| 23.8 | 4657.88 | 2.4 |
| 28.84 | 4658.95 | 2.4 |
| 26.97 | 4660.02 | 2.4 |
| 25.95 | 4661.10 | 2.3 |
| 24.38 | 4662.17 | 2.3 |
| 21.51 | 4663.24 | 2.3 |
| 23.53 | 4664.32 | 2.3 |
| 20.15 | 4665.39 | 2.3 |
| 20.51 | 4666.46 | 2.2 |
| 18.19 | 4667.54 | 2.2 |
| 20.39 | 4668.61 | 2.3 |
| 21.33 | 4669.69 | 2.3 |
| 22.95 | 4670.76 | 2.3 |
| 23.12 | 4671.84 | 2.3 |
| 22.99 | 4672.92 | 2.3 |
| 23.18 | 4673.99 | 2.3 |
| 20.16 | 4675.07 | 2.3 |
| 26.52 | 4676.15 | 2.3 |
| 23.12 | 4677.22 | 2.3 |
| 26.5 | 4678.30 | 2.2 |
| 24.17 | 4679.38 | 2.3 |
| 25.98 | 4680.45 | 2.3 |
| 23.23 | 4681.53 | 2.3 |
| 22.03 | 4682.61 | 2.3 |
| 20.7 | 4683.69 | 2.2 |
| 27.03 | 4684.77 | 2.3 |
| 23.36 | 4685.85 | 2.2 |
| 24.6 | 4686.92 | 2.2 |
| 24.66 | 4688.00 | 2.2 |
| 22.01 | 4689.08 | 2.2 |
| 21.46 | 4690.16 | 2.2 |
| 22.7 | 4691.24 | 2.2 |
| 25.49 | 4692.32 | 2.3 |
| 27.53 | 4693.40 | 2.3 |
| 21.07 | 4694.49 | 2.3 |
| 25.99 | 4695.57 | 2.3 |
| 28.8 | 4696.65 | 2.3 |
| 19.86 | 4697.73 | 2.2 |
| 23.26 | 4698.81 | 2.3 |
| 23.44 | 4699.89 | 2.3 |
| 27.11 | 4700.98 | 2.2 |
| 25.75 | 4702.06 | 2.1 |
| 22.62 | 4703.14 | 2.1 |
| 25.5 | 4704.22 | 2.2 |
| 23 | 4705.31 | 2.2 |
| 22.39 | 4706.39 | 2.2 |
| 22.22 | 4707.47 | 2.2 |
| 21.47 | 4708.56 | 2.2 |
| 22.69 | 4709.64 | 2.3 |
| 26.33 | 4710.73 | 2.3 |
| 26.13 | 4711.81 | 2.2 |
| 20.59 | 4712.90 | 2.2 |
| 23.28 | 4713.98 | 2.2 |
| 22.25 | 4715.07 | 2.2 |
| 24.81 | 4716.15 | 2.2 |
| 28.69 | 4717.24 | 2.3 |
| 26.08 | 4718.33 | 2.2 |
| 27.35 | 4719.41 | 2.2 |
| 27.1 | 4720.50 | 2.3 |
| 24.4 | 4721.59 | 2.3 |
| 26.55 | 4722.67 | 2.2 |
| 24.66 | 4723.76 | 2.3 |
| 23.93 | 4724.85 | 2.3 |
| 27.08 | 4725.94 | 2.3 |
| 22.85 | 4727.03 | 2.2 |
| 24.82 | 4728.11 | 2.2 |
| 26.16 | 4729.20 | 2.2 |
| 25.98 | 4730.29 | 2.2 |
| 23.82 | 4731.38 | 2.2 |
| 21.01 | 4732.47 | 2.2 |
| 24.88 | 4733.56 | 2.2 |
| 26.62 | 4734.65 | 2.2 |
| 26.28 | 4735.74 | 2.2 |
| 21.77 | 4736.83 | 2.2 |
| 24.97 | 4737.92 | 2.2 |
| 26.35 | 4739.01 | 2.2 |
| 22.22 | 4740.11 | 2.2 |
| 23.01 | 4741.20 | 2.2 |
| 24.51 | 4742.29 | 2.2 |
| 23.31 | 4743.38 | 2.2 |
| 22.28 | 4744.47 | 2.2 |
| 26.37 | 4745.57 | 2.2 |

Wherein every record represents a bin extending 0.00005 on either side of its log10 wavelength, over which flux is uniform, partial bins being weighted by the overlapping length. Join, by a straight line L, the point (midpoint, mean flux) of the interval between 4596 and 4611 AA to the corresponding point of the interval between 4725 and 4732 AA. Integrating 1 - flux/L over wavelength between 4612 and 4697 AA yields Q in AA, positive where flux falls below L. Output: 2.1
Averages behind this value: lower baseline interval 23.2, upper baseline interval 25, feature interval 23.4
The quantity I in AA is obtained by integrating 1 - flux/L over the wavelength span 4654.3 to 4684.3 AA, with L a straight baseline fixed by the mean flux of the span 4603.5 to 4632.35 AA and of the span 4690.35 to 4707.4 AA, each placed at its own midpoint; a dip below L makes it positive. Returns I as 1.5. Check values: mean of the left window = 24.1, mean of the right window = 24.2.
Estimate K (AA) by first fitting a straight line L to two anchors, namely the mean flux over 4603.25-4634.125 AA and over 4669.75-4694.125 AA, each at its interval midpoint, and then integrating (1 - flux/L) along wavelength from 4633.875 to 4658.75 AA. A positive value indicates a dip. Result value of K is 1.4 AA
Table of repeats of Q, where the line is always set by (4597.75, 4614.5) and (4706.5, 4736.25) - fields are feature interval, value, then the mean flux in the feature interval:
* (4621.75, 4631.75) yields -0.2 AA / 24.1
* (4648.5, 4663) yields 0.3 AA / 23.5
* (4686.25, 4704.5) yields 0.2 AA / 24.2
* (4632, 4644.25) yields 0.5 AA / 22.7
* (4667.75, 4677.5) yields 0.7 AA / 22.5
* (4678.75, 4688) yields 0.1 AA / 24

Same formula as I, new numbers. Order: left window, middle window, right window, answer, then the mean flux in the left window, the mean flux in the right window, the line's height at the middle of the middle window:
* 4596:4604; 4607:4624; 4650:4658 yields -1.71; 22.3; 22.1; 22.2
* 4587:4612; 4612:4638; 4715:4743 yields -0.17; 23.2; 25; 23.6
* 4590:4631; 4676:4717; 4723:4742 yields 0.46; 23.5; 24.5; 24.2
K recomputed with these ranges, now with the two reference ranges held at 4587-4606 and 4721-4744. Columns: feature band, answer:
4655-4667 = 0.25 AA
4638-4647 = 0.22 AA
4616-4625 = -0.46 AA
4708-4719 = 0.01 AA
